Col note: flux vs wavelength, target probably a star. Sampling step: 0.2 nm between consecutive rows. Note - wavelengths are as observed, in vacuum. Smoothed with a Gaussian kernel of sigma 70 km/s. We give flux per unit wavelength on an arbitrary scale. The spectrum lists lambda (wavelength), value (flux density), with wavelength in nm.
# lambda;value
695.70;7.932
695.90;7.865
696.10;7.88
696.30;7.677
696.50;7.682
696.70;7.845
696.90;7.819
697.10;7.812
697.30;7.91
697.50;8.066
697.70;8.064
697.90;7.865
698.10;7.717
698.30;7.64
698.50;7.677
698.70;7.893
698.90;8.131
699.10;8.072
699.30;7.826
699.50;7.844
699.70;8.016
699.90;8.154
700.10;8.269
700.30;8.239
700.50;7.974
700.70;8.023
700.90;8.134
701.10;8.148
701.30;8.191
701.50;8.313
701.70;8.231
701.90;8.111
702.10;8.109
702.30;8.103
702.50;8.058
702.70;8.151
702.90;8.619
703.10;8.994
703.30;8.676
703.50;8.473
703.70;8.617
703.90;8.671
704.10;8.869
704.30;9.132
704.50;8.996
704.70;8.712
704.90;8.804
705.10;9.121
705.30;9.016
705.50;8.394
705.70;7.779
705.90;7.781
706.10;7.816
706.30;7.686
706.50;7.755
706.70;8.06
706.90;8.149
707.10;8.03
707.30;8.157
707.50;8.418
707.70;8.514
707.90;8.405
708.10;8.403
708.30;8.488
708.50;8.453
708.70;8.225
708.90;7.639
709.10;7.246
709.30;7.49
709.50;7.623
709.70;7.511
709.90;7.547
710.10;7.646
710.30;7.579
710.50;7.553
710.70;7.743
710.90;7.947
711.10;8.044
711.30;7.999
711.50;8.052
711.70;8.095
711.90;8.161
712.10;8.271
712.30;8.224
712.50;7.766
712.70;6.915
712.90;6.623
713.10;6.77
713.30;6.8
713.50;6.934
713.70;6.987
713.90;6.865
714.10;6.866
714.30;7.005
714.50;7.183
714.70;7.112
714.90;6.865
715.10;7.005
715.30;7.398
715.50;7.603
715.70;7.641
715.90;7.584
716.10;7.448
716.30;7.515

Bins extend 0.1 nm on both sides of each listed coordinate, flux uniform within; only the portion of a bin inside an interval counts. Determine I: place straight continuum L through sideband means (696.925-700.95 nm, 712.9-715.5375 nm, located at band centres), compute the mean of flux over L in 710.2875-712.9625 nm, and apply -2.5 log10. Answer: -0.093 mag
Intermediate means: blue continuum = 7.96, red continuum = 7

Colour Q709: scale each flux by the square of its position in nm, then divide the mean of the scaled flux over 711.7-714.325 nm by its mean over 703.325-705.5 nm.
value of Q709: 0.8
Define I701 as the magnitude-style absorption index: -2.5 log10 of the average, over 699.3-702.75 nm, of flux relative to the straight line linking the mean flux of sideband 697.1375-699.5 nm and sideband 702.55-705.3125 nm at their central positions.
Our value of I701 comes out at 0.026 mag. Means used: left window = 7.89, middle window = 8.11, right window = 8.75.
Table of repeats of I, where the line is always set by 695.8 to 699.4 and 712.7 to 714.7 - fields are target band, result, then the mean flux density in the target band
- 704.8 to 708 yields -0.126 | 8.24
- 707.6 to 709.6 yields -0.120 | 8.05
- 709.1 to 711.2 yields -0.079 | 7.65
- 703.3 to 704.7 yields -0.174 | 8.78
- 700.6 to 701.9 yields -0.072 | 8.17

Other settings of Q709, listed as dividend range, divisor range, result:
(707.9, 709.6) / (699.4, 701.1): 1.01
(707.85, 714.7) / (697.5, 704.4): 0.95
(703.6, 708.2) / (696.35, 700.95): 1.08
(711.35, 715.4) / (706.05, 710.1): 0.93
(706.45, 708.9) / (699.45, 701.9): 1.03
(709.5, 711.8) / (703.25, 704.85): 0.90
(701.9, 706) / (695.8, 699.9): 1.10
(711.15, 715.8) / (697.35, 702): 0.95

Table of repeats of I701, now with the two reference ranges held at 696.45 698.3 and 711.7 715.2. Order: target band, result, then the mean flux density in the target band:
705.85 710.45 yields -0.07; 7.94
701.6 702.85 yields -0.07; 8.15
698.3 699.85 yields -0.02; 7.91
